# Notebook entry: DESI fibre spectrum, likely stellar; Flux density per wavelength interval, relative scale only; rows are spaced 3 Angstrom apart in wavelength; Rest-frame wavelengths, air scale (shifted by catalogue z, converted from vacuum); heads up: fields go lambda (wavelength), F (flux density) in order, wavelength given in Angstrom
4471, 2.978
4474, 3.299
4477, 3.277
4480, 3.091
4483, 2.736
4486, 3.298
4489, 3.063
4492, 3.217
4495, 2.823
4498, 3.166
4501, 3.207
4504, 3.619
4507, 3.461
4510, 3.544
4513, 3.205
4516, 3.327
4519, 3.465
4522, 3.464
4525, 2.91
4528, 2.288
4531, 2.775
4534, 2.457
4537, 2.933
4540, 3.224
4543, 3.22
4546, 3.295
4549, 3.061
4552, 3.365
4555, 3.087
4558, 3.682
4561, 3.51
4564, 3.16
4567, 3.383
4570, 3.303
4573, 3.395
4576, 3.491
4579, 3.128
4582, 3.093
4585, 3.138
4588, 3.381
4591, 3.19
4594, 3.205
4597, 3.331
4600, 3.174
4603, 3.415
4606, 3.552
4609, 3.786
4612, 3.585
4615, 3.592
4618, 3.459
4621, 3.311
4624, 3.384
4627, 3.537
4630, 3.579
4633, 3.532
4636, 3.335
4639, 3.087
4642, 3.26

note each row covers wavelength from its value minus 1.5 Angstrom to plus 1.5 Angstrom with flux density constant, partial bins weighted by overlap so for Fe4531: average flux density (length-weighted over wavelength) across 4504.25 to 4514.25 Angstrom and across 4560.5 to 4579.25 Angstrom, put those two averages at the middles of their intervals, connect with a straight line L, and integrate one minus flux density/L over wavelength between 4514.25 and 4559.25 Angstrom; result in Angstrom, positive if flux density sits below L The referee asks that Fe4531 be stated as 3.9 Angstrom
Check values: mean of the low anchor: 3.44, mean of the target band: 3.1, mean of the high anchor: 3.34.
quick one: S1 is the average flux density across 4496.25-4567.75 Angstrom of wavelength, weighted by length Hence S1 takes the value 3.2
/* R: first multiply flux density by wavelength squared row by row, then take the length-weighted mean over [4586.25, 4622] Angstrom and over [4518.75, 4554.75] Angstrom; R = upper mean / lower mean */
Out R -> 1.2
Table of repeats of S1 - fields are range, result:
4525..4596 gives 3.16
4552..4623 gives 3.36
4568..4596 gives 3.26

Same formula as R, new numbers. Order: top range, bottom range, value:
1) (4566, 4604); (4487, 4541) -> 1.08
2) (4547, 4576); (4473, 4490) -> 1.11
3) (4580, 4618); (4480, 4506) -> 1.12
